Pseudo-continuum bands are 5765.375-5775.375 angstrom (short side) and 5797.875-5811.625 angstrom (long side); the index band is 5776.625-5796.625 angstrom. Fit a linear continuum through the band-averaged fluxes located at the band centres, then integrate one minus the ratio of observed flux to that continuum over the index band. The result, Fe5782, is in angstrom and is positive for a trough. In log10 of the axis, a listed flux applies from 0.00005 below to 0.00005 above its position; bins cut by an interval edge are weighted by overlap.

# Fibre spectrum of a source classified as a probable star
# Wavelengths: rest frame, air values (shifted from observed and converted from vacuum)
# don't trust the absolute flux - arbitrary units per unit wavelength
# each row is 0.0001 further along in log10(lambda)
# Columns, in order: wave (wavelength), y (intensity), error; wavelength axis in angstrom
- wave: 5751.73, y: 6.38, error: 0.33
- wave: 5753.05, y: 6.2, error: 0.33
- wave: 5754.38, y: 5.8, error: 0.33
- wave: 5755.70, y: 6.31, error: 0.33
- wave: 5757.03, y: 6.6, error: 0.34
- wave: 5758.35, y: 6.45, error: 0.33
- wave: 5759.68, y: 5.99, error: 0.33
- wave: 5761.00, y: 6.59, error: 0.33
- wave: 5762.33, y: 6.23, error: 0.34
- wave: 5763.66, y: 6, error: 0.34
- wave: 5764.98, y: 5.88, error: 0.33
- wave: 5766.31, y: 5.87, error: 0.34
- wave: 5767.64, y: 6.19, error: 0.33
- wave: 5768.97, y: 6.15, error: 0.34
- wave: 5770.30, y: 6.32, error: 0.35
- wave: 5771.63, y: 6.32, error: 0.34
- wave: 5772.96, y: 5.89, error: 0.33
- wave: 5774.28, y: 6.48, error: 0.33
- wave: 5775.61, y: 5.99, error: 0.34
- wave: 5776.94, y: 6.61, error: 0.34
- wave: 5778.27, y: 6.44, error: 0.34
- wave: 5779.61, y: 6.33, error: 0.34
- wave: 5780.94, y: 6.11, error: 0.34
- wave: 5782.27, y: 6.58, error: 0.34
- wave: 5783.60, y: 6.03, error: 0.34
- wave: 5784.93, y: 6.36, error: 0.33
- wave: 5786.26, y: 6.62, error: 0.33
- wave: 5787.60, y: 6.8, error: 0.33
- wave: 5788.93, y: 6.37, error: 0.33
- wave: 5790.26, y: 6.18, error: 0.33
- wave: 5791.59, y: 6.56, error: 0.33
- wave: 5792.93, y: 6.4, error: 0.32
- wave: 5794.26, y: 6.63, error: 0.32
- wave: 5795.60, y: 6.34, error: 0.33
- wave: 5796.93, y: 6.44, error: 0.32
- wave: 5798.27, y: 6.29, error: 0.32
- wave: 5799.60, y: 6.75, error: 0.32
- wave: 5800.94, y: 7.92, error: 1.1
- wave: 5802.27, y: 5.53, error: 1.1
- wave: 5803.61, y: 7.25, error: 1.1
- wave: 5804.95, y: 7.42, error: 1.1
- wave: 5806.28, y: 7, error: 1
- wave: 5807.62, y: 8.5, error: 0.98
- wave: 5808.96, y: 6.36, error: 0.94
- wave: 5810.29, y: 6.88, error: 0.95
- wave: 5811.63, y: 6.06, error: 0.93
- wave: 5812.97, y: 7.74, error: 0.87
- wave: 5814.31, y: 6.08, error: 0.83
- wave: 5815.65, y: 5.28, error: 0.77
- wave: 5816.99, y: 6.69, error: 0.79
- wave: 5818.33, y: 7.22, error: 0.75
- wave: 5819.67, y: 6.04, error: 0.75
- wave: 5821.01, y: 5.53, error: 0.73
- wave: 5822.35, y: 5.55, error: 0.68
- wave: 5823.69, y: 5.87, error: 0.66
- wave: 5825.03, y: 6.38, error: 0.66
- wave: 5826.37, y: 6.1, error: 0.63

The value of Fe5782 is 0.4 angstrom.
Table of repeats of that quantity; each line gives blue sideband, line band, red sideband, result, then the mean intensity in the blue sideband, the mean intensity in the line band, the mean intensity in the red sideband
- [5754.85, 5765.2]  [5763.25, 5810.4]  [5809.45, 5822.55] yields -1.43 angstrom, 6.27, 6.49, 6.34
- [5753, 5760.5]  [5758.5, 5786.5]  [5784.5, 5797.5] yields 0.49 angstrom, 6.24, 6.24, 6.47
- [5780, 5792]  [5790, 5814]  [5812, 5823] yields -1.76 angstrom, 6.4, 6.79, 6.26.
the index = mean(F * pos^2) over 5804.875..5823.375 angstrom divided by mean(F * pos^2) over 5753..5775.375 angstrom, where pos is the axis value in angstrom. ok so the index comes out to 1.1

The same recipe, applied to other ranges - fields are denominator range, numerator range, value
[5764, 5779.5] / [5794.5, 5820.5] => 1.10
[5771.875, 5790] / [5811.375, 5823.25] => 0.99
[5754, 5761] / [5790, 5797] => 1.04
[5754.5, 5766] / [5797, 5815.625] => 1.12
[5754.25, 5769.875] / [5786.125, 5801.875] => 1.08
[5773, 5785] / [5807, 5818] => 1.08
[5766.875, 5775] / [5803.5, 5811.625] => 1.16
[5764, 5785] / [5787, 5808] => 1.09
